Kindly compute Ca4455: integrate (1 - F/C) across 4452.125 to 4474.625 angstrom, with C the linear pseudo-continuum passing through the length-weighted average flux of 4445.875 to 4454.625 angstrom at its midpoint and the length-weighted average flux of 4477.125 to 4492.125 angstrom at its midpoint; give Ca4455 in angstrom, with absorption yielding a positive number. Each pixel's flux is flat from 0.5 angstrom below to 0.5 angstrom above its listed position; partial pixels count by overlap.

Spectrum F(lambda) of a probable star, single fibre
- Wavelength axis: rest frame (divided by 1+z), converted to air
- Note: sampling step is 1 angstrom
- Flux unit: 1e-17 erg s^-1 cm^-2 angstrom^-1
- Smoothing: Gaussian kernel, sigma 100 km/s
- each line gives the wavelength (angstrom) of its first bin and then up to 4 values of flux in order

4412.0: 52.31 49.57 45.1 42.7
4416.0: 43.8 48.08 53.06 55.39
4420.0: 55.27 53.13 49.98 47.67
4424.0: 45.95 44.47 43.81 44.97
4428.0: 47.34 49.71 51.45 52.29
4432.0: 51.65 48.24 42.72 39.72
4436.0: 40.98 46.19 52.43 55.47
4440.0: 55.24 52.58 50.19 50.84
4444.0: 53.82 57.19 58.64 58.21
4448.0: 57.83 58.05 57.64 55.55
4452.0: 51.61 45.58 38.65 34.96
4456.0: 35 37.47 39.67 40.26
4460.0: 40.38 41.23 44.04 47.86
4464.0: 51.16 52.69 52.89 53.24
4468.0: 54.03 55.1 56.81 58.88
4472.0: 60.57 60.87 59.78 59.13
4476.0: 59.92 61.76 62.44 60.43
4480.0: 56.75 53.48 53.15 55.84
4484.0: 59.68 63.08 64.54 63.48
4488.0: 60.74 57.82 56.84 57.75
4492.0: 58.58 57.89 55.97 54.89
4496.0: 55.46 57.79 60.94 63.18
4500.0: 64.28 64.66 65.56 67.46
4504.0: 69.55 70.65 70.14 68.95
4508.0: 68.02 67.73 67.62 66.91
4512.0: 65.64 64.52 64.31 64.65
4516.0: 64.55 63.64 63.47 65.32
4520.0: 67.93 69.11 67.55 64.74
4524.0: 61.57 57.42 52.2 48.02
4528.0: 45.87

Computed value 2.9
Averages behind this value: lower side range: 53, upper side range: 59.1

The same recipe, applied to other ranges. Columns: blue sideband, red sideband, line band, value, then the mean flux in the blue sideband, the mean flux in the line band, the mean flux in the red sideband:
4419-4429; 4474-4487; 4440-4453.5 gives -0.41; 48.5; 54.5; 59.4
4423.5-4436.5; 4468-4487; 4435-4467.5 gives 1.87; 46.4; 48.8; 59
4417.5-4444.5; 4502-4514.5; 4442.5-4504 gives 4.43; 49.4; 55.1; 67.5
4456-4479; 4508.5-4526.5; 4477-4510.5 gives -1.78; 52.1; 61.7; 64.4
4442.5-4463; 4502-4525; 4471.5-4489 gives -1.10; 47.8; 59.7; 66.3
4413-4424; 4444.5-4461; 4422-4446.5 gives -0.40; 49.3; 49.3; 47.7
